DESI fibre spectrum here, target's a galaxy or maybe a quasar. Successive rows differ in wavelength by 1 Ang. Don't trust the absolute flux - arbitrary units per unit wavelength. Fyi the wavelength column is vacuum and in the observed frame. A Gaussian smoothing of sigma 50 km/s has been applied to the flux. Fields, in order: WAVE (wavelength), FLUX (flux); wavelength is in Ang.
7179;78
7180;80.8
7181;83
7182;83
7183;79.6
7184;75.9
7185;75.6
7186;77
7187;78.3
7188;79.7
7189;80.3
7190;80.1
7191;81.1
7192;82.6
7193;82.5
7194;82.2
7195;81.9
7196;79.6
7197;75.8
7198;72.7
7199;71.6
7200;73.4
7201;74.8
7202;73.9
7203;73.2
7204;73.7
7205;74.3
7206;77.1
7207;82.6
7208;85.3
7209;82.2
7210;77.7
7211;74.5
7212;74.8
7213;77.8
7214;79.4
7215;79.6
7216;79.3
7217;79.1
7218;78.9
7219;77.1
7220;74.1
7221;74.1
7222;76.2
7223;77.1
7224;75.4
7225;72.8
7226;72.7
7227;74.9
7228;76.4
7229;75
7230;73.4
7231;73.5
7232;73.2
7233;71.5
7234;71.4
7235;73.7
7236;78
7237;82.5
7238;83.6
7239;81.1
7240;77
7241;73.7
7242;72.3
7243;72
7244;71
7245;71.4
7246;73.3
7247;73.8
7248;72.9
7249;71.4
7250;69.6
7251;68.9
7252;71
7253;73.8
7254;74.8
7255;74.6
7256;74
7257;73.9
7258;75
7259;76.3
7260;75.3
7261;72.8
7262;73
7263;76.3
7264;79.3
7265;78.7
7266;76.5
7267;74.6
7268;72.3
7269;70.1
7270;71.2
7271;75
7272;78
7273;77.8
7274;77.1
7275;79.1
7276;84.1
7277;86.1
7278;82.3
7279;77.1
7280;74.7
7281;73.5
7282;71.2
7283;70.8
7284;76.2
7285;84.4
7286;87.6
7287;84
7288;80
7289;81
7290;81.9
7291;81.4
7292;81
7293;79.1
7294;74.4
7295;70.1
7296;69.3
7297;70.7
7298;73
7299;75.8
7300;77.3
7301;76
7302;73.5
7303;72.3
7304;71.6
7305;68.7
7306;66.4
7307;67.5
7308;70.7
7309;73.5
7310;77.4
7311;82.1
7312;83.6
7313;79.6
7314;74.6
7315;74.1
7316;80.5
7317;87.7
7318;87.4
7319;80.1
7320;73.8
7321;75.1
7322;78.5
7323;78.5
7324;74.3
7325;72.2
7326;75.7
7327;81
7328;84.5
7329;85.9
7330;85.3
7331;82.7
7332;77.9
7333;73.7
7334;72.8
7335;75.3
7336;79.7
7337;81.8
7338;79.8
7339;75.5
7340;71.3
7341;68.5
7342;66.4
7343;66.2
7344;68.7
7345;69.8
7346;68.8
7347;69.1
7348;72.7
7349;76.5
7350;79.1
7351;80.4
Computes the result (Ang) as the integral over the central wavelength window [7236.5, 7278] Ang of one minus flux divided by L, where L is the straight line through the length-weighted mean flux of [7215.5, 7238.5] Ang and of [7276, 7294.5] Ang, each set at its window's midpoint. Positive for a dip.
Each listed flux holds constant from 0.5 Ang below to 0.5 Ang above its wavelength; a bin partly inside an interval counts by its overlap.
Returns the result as 1.3 Ang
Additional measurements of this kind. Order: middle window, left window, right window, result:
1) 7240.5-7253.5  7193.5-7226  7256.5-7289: 0.9 Ang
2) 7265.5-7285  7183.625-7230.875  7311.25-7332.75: 0.5 Ang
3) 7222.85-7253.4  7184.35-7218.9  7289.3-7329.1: 1.3 Ang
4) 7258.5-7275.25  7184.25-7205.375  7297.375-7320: 0.2 Ang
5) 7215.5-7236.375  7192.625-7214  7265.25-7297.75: 0.6 Ang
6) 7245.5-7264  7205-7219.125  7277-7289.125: 1.2 Ang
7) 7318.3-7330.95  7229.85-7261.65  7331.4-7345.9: -1.0 Ang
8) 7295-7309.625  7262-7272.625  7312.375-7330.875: 1.1 Ang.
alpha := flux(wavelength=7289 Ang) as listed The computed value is 81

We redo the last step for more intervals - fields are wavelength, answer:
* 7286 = 87.6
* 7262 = 73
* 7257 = 73.9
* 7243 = 72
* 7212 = 74.8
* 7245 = 71.4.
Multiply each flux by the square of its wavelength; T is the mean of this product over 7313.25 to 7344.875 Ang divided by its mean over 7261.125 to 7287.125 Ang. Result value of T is 1.01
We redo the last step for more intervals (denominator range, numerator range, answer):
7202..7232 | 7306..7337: 1.05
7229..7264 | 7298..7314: 1.02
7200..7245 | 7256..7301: 1.02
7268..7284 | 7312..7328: 1.04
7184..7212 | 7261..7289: 1.02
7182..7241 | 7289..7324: 1.01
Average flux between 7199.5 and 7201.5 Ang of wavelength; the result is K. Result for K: 74.1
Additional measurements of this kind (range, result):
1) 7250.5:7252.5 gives 70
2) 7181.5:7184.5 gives 79.5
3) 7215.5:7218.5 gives 79.1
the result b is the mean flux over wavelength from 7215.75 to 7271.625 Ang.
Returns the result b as 74.6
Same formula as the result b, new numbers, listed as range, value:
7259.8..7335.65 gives 77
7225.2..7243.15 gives 75.4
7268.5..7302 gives 77.3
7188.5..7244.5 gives 76.7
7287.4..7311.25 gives 74.7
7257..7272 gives 74.8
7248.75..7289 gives 76.2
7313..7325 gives 78.4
